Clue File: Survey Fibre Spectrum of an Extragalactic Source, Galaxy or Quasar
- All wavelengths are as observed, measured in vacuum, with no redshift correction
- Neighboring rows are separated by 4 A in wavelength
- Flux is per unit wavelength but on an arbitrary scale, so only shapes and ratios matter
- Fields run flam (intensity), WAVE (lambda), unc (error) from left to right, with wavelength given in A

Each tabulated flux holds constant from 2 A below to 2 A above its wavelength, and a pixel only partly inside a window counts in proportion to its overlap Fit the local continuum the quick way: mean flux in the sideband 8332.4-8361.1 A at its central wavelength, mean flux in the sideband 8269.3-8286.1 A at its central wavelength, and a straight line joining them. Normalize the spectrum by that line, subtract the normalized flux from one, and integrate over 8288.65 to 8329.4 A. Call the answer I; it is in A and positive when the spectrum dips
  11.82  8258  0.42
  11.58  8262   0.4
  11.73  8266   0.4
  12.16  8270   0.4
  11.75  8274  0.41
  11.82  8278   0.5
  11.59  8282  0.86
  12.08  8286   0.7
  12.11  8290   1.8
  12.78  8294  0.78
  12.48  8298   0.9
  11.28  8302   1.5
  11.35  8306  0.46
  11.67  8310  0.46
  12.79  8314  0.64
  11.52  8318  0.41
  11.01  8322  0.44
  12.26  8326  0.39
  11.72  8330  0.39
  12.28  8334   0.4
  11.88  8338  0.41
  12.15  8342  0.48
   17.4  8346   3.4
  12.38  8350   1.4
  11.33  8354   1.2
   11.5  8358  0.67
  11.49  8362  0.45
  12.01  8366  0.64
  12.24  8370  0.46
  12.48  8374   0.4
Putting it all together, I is 1.0 A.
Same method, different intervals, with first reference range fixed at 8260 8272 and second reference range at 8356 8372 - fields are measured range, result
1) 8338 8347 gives -1.5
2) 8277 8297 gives -0.5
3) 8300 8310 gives 0.4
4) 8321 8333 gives 0.0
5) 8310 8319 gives -0.2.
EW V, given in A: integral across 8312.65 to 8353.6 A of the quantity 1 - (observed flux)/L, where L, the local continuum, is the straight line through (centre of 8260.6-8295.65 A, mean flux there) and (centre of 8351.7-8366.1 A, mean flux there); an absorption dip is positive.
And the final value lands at -2.87 A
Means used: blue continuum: 12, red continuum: 11.5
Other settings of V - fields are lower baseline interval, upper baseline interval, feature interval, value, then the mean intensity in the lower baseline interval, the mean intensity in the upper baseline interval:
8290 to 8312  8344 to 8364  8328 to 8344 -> 0.65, 11.9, 12.8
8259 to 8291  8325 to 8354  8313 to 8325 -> 0.72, 11.8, 12.8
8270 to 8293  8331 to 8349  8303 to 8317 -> 0.81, 11.9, 13.3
